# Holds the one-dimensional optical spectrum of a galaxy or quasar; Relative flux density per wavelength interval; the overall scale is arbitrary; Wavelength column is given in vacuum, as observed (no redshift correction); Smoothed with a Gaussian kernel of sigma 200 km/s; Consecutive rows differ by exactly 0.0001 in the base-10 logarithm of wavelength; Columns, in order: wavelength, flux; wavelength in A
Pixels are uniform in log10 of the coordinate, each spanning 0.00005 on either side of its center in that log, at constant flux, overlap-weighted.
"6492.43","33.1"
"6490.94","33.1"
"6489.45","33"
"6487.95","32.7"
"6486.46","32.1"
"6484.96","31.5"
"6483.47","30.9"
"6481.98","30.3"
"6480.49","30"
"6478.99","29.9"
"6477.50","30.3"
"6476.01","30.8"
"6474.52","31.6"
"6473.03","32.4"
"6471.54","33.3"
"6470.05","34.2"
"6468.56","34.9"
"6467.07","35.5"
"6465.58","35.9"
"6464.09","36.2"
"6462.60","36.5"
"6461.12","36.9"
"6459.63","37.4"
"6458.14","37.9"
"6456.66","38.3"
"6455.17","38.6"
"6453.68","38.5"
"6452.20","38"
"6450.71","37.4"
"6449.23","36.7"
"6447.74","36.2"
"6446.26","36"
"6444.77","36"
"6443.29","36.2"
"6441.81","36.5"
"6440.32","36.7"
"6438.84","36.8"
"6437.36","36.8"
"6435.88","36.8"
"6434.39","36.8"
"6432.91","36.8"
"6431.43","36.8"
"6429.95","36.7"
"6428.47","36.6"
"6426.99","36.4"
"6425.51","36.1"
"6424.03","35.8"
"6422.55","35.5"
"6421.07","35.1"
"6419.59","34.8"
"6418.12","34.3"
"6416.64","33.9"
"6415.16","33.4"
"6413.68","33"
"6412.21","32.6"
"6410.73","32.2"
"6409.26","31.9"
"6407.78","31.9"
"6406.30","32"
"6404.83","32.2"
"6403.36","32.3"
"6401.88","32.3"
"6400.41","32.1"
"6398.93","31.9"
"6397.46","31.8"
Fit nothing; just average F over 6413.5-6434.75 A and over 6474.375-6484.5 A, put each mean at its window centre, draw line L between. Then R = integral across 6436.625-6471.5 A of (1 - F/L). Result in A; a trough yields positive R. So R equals -4.08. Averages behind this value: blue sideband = 35.5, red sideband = 30.5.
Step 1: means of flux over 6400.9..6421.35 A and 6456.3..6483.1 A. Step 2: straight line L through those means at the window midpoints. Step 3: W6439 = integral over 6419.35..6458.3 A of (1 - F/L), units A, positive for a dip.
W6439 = -3.8 A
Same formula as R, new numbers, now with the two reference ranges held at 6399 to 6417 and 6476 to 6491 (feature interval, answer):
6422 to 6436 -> -1.9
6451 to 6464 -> -2.5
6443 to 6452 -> -1.3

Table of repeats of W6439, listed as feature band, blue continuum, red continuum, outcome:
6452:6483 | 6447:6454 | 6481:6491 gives 0.19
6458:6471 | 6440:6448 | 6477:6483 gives -1.29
